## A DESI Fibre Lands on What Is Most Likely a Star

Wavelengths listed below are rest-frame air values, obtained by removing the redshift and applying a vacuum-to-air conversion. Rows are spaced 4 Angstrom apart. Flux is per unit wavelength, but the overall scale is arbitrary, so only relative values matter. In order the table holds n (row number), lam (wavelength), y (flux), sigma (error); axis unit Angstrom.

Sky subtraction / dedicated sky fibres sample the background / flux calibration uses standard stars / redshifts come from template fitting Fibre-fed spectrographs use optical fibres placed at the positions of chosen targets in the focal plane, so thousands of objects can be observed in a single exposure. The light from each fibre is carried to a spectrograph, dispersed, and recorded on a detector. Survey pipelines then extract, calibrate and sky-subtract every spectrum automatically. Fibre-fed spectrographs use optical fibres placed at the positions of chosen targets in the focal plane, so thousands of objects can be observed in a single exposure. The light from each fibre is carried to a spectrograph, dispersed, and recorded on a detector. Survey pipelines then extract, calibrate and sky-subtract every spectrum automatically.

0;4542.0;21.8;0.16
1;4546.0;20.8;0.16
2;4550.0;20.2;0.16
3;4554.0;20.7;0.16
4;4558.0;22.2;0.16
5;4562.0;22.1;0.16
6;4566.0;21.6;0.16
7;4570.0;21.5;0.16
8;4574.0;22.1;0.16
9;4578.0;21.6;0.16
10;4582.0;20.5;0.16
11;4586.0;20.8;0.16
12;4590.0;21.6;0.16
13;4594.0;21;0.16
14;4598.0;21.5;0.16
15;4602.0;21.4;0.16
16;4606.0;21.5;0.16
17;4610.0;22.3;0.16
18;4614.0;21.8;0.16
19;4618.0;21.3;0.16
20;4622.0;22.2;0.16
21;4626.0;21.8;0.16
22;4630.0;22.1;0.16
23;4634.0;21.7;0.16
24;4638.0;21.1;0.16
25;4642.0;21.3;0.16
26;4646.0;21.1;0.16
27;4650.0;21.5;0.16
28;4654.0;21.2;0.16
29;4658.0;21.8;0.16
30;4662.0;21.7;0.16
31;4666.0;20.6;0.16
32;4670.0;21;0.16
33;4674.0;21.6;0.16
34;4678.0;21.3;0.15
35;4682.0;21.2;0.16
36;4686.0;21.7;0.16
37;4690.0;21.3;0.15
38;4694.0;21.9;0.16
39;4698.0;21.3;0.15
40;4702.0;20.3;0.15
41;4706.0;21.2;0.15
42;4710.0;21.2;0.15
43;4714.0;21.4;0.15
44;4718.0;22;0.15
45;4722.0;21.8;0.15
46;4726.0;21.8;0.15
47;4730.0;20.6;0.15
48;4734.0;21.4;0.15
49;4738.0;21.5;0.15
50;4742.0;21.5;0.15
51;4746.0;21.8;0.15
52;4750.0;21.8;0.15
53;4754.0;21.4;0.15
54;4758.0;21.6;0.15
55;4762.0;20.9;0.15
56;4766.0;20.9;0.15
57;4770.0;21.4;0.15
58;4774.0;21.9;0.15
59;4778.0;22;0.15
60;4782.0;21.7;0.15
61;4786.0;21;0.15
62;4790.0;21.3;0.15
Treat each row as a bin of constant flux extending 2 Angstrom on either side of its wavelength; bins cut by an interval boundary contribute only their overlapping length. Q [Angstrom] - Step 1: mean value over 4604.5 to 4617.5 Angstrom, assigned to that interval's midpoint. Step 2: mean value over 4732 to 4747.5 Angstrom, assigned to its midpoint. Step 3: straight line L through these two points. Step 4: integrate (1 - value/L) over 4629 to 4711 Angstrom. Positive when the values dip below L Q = 1.4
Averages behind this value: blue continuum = 21.8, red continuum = 21.5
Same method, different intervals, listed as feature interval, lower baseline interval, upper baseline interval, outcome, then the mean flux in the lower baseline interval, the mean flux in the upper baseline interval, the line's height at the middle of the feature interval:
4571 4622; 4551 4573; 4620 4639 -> 0.5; 21.6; 21.8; 21.7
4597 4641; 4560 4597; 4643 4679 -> -0.7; 21.4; 21.3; 21.4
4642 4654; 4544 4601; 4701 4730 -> 0.0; 21.3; 21.4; 21.3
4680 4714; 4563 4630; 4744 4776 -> 0.4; 21.6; 21.5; 21.5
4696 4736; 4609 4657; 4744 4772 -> 0.3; 21.6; 21.4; 21.5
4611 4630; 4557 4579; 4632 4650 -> -0.3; 21.8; 21.3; 21.5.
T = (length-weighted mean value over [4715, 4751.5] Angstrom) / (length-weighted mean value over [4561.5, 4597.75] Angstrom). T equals 1.0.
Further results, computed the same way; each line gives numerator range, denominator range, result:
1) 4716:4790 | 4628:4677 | 1.00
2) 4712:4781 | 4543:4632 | 1.00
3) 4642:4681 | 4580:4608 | 1.01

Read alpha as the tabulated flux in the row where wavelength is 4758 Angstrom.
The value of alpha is 21.6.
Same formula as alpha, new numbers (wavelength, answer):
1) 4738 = 21.5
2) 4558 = 22.2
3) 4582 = 20.5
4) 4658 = 21.8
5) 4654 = 21.2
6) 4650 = 21.5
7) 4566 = 21.6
